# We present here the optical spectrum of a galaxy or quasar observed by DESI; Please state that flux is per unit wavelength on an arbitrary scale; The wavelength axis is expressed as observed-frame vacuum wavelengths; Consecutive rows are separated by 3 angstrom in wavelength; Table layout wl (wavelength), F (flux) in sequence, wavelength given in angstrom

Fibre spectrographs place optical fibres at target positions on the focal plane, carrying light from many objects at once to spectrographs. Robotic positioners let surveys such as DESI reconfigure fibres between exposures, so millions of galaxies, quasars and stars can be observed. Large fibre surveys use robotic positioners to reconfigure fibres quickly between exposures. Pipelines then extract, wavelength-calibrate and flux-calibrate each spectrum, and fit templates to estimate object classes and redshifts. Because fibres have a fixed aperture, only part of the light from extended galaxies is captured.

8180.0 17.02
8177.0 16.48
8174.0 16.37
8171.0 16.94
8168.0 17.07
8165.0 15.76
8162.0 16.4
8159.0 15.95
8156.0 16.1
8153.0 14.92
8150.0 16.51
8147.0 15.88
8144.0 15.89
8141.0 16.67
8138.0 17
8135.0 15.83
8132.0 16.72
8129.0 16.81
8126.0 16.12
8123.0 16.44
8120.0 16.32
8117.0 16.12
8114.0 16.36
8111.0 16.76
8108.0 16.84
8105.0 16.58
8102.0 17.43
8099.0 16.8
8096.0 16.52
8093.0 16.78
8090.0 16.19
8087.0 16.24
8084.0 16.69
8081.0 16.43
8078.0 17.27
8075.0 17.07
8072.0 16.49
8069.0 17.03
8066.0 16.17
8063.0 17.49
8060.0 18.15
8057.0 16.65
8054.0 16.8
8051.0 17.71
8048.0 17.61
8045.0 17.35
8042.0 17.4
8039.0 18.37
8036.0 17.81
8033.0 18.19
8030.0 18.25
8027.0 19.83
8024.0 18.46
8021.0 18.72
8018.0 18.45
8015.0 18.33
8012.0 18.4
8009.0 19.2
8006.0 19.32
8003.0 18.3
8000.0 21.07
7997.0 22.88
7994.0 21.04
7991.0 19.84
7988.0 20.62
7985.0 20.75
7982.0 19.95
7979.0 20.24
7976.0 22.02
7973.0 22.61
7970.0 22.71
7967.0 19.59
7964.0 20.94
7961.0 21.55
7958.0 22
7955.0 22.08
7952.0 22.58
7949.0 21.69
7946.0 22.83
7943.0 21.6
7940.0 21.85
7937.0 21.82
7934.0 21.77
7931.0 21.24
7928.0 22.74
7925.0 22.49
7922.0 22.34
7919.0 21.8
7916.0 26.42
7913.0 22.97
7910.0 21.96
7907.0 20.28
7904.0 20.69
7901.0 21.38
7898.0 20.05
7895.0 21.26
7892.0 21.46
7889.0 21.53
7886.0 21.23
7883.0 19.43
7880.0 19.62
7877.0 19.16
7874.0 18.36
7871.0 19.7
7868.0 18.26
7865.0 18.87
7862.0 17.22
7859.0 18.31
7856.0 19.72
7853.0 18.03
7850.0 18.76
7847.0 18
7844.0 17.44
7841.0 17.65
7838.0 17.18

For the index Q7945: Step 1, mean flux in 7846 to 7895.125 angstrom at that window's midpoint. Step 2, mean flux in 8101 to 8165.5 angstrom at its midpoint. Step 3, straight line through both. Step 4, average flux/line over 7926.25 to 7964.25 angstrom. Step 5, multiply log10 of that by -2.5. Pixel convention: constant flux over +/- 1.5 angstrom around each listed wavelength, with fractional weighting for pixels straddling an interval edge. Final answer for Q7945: -0.187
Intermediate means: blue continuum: 19.3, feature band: 21.9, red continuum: 16.3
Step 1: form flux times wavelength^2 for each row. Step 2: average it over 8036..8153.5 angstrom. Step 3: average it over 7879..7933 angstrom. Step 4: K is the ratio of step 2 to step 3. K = 0.81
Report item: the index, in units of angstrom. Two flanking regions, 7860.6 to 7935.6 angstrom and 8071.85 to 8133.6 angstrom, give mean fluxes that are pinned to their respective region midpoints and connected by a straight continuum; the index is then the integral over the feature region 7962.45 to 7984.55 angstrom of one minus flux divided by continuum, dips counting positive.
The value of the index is -2.1 angstrom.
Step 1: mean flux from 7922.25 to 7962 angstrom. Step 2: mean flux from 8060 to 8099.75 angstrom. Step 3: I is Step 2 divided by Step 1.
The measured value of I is 0.76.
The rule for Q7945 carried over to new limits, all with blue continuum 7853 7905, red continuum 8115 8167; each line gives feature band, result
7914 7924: -0.217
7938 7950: -0.168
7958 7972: -0.151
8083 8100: 0.023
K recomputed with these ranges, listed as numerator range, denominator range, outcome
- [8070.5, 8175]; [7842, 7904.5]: 0.90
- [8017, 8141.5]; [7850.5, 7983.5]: 0.85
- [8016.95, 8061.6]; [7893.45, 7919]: 0.85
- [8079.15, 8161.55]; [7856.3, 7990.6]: 0.82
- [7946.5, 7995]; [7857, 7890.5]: 1.13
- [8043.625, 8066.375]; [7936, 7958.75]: 0.81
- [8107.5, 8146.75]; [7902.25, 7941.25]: 0.78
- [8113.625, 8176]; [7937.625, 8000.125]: 0.79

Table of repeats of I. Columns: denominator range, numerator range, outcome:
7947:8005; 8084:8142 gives 0.78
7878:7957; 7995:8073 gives 0.84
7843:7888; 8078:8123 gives 0.88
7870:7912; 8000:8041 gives 0.91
